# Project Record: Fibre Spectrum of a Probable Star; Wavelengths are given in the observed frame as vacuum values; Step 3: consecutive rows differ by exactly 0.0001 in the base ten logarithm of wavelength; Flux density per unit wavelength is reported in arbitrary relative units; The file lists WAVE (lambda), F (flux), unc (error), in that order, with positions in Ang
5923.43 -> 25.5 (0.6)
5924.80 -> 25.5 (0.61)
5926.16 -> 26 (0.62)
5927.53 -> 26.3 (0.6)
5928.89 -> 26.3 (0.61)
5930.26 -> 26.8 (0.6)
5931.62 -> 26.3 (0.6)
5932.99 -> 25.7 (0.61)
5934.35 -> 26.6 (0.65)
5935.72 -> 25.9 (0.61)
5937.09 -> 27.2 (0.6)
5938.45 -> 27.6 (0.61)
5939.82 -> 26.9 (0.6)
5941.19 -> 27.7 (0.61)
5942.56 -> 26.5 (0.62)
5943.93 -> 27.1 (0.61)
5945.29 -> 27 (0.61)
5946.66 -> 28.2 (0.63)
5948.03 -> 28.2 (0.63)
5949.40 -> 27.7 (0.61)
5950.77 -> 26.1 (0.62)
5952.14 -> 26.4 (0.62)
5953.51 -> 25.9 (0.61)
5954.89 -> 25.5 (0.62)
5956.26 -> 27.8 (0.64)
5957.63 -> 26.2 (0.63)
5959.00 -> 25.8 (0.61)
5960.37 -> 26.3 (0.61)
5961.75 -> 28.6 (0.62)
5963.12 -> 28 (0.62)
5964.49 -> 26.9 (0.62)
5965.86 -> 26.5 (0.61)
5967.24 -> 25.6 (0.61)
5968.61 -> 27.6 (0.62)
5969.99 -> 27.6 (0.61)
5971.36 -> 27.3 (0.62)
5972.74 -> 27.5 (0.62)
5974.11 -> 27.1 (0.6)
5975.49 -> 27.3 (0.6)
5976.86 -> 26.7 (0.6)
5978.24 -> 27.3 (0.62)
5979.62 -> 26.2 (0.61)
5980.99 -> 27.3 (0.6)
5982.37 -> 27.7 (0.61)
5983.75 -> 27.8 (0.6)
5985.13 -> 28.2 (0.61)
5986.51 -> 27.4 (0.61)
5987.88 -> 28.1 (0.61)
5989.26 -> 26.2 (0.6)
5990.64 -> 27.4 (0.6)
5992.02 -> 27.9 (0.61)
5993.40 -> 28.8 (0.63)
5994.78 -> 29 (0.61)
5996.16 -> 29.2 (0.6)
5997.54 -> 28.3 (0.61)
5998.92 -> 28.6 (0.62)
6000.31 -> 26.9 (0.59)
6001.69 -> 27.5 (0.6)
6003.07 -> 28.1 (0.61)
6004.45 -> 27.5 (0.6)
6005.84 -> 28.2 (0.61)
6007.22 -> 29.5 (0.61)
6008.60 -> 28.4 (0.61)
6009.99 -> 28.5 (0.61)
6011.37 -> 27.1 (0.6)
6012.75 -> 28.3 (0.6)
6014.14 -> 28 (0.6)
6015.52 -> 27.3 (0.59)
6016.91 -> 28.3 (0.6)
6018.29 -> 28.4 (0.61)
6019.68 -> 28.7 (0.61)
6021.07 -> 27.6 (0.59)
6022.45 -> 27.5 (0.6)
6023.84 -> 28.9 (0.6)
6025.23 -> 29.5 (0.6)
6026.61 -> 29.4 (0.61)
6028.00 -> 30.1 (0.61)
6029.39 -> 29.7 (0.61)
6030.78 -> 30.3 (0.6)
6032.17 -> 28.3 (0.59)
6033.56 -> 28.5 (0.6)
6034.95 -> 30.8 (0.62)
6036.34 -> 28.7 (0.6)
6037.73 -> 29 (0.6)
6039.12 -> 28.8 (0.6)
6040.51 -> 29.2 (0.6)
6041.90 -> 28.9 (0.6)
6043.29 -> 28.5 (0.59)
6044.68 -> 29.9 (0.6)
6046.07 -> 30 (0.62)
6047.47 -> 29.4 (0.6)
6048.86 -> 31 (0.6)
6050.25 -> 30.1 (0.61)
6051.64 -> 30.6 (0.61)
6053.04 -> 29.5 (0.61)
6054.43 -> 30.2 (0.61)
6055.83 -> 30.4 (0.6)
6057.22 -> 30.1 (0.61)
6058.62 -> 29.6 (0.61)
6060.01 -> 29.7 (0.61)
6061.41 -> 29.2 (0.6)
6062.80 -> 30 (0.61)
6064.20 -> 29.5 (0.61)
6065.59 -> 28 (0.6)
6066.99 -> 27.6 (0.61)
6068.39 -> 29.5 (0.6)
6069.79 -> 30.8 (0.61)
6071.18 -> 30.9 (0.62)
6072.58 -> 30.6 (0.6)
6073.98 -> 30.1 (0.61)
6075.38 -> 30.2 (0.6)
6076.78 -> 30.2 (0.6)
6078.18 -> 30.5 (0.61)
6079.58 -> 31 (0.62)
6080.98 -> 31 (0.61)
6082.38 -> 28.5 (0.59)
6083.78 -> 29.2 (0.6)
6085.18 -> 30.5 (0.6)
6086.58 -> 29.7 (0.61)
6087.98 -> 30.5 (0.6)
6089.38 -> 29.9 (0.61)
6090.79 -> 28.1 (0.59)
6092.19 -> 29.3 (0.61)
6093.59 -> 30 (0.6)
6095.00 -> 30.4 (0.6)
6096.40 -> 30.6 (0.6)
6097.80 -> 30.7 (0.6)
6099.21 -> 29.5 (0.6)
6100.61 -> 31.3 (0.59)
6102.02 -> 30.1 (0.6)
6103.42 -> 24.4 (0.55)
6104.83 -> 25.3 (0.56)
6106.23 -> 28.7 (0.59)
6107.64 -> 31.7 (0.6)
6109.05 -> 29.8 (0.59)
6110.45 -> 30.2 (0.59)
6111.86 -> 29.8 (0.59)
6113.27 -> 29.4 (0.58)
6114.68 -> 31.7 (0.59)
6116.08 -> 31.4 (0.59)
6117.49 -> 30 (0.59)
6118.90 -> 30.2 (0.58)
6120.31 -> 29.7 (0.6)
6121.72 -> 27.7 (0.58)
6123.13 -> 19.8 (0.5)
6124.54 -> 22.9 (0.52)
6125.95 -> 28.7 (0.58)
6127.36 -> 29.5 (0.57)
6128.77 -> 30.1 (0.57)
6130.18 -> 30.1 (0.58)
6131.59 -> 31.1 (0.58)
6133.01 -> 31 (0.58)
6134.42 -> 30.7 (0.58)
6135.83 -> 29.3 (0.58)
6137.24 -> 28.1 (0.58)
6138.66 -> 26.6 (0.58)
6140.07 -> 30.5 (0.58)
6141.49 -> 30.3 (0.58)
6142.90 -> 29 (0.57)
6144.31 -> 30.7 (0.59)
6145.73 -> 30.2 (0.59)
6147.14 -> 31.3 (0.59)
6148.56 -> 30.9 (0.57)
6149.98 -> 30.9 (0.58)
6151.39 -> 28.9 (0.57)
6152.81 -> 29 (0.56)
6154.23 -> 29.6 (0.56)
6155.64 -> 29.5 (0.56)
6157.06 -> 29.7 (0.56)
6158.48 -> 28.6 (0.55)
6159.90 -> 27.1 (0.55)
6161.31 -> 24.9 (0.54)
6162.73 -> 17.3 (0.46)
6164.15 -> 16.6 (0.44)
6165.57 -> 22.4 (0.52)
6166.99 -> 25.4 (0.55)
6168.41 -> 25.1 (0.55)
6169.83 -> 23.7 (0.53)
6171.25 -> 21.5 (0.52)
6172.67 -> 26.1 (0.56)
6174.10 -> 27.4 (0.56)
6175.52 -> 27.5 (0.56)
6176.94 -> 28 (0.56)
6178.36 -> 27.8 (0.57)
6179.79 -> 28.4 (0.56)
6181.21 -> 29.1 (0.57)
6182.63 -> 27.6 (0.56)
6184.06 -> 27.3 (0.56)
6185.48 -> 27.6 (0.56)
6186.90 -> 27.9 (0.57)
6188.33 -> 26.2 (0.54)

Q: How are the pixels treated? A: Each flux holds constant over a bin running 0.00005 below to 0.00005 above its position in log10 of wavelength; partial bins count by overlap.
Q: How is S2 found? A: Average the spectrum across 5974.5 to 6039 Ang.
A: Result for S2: 28.2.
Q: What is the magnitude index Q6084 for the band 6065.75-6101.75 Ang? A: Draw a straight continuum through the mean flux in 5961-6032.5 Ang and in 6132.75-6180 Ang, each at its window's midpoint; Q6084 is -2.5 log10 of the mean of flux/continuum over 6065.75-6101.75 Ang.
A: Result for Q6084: -0.09 mag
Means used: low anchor 28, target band 30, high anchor 27.4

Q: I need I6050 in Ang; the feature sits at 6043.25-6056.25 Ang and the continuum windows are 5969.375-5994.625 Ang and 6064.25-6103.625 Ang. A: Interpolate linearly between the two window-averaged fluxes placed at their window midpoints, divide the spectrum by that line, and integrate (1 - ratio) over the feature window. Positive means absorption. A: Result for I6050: -0.4 Ang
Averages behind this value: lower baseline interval 27.5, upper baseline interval 29.8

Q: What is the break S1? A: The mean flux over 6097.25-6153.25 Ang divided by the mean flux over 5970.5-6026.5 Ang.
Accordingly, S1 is 1.0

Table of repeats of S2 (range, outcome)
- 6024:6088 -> 29.7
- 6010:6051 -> 29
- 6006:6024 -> 28.2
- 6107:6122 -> 30.2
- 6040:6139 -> 29.5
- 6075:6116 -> 29.8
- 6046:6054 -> 30.1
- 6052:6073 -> 29.7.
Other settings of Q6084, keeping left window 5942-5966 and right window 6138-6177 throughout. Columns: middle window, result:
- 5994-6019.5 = -0.05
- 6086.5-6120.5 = -0.10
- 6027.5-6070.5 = -0.10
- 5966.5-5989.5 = -0.01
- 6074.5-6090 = -0.12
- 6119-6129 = 0.00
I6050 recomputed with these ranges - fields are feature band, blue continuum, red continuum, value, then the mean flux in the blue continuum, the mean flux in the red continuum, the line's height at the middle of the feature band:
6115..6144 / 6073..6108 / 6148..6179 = -1.1 Ang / 29.6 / 26.2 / 27.8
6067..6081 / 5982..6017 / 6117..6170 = -1.2 Ang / 28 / 27.8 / 27.9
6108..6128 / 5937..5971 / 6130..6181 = -0.8 Ang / 27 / 27.6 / 27.5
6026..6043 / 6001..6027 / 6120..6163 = -0.6 Ang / 28.2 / 28.6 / 28.3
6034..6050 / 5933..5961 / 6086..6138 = -0.7 Ang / 26.8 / 29.2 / 28.2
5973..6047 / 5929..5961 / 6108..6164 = -2.4 Ang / 26.8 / 28.8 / 27.4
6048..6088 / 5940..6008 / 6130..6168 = -3.1 Ang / 27.4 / 28.1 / 27.8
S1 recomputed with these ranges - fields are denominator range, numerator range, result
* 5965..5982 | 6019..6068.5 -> 1.09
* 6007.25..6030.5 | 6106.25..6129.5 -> 1.01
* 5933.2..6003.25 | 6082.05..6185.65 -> 1.04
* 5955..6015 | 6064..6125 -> 1.06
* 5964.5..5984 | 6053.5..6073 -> 1.10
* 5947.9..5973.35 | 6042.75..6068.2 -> 1.10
